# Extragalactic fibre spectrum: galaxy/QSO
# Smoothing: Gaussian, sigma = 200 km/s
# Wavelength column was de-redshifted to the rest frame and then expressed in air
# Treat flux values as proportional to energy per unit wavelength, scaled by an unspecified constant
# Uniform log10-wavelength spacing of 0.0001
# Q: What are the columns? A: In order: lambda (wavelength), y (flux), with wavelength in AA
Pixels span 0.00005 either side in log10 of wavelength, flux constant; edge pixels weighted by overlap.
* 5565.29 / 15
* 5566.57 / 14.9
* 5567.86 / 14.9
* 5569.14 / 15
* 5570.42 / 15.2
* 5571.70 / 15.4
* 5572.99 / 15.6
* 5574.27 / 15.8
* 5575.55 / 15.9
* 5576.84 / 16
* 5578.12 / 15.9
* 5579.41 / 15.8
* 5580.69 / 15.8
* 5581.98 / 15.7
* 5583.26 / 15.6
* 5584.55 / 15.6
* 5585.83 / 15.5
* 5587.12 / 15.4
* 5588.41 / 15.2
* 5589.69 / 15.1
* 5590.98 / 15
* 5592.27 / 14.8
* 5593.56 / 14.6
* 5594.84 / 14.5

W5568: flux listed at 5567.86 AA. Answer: 14.9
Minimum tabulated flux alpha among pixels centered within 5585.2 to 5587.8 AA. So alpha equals 15.4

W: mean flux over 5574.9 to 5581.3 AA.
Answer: 15.9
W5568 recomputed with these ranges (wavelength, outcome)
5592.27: 14.8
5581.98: 15.7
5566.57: 14.9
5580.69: 15.8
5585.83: 15.5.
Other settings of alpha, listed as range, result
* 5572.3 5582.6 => 15.6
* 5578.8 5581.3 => 15.8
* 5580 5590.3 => 15.1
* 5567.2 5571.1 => 14.9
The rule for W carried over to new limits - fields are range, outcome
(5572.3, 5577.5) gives 15.8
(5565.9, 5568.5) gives 14.9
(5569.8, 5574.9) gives 15.5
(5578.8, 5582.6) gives 15.8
